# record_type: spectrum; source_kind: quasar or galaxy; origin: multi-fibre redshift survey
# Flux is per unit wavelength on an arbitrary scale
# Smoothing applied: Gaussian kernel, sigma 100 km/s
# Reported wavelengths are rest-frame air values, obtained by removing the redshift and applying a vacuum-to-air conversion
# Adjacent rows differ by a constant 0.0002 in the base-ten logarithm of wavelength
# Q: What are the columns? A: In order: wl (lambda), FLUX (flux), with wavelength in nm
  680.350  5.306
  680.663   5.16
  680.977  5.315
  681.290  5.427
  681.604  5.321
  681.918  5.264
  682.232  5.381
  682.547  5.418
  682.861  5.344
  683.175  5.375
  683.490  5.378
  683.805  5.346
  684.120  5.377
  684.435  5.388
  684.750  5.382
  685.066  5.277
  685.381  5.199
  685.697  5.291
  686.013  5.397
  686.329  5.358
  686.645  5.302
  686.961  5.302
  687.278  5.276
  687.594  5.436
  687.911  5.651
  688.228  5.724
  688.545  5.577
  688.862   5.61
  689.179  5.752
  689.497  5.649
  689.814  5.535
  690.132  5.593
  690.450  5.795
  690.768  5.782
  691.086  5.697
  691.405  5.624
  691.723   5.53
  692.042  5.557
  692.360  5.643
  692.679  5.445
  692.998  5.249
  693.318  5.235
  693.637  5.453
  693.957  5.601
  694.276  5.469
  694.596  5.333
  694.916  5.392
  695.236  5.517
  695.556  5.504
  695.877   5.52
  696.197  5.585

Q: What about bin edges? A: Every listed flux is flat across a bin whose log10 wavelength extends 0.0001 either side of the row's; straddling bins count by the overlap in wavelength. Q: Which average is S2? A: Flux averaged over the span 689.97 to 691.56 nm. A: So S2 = 5.7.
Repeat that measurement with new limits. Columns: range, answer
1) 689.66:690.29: 5.56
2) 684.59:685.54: 5.29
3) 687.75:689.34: 5.66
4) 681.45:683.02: 5.35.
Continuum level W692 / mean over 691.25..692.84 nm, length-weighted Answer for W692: 5.56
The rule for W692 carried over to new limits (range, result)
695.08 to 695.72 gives 5.51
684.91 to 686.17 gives 5.29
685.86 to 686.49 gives 5.38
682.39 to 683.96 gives 5.37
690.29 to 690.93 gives 5.79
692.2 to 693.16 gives 5.45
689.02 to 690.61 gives 5.66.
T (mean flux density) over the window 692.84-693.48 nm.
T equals 5.24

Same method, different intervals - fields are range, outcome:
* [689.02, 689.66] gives 5.7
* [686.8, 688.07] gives 5.42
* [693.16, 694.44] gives 5.44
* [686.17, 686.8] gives 5.33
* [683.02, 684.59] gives 5.37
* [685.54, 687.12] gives 5.33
